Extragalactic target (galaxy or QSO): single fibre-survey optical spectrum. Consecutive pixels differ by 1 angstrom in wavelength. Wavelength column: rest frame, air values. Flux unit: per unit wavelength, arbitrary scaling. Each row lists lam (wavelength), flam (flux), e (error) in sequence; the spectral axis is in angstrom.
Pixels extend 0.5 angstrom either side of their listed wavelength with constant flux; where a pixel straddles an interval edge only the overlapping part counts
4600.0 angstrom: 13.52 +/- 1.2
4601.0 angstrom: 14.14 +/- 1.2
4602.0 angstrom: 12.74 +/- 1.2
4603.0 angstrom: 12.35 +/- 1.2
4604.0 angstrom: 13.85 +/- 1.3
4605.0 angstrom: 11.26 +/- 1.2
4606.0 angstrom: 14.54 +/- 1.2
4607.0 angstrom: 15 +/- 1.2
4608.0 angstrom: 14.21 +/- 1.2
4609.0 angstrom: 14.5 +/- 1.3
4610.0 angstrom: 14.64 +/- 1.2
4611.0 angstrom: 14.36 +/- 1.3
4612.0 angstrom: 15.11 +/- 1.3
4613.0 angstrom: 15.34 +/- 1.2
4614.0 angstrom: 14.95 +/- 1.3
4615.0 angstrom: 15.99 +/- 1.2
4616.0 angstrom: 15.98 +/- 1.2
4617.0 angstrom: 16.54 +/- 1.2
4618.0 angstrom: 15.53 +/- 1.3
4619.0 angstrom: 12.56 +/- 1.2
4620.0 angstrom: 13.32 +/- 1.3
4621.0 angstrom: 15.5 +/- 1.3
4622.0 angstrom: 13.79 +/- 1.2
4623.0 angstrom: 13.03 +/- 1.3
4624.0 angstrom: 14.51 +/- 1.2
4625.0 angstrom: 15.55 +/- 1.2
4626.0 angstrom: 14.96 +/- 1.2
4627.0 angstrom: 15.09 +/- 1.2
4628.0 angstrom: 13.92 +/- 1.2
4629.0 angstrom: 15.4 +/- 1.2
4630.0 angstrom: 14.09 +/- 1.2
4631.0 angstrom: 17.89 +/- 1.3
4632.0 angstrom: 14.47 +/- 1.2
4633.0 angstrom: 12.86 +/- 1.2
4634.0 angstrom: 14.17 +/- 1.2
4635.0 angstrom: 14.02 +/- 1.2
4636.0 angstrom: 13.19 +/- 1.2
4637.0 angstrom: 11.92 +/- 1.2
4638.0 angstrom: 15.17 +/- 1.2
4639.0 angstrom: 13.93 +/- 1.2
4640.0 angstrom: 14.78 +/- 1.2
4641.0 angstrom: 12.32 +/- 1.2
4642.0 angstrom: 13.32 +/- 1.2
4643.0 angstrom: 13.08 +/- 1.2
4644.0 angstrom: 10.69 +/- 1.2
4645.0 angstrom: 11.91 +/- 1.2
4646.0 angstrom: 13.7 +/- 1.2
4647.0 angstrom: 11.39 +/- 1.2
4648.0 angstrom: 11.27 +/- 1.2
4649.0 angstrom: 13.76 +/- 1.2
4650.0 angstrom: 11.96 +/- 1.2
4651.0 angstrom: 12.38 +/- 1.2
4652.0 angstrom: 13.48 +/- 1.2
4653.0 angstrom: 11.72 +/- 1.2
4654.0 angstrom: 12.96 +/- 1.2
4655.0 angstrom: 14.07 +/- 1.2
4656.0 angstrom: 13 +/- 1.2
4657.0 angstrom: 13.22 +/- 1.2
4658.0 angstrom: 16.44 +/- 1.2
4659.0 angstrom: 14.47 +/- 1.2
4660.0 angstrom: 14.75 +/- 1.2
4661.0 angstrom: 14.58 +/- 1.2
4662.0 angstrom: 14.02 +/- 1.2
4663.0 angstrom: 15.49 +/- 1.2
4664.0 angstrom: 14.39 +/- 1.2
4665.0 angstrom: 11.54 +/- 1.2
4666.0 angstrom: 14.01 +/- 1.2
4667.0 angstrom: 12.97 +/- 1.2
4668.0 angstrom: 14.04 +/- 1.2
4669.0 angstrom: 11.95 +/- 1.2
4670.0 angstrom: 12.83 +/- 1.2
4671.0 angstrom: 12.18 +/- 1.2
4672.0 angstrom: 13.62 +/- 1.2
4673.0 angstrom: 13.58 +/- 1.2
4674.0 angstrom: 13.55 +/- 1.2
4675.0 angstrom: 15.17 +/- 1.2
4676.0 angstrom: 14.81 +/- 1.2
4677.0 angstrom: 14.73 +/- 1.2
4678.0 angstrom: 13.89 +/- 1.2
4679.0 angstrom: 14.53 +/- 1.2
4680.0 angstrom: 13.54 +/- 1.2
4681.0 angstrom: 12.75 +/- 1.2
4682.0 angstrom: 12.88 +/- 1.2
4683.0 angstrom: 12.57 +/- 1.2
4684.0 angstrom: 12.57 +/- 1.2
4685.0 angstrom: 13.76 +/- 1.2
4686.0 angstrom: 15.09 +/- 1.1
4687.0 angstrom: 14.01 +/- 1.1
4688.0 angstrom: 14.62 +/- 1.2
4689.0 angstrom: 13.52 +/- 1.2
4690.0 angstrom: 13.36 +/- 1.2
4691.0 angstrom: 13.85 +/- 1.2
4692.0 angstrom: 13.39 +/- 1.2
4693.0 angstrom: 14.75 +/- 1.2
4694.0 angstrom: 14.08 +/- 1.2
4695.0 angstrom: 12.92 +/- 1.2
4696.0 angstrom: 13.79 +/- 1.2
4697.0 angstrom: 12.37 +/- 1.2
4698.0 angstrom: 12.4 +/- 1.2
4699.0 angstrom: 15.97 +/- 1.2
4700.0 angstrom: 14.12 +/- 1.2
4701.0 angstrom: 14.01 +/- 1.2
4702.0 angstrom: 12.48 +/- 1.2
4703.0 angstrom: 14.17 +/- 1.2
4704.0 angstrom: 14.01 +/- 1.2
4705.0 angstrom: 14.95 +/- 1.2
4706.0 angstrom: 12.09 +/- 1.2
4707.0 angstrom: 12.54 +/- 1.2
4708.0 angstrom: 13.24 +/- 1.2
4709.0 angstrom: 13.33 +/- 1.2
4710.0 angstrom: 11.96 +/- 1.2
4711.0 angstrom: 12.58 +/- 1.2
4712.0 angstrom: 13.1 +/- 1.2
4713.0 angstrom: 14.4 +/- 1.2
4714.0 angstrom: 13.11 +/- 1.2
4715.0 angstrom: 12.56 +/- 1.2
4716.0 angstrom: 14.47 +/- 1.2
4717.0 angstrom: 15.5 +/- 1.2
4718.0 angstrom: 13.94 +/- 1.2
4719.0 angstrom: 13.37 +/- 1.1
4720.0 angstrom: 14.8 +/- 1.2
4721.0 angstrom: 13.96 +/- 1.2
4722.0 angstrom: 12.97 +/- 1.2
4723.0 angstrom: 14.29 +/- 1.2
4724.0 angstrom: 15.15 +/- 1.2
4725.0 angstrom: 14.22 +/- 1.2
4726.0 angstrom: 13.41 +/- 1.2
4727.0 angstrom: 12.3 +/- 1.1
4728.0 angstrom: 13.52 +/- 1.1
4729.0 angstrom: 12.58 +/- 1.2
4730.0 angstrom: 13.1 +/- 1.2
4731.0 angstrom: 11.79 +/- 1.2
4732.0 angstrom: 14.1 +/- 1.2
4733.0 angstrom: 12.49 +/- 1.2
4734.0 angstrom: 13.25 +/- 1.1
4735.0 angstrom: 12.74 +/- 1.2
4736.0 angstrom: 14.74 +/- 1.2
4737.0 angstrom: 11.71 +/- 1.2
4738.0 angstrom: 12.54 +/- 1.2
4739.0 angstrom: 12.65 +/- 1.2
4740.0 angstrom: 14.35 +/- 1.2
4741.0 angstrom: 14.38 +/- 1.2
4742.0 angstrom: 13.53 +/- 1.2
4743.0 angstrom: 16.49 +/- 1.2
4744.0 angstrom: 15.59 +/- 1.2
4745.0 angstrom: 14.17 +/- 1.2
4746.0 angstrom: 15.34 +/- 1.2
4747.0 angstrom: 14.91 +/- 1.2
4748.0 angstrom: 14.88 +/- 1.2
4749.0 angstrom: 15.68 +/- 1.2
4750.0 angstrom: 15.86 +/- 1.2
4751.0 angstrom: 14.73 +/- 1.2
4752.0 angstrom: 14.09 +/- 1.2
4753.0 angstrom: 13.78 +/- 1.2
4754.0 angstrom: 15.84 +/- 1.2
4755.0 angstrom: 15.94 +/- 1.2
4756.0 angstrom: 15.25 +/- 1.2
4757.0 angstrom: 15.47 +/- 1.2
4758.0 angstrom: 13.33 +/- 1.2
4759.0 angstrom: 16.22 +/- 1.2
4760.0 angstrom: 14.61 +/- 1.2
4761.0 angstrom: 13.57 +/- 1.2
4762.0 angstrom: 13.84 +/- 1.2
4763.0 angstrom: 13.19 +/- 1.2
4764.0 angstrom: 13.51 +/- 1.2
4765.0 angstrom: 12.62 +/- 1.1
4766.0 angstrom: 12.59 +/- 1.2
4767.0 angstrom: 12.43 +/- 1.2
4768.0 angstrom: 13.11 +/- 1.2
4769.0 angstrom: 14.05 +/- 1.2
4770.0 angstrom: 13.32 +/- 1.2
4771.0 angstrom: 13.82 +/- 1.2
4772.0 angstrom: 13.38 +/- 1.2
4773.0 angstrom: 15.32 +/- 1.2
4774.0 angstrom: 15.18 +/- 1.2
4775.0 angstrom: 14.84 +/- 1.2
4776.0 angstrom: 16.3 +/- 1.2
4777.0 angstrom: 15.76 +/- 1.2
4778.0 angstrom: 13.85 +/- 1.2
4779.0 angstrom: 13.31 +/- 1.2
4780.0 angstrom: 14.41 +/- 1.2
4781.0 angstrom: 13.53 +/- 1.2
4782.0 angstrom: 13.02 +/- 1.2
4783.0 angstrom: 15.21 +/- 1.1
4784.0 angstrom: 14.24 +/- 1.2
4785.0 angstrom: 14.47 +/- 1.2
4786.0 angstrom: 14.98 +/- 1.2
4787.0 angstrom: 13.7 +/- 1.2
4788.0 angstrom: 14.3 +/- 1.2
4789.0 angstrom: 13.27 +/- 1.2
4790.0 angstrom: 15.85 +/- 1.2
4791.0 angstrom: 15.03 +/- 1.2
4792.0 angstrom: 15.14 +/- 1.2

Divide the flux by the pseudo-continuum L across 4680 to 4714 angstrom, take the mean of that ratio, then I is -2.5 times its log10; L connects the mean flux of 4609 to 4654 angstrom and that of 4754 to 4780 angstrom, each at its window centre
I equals 0.05 mag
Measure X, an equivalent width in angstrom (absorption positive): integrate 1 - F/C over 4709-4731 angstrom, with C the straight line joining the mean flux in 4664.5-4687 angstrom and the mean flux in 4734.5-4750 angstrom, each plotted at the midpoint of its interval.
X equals 0.8 angstrom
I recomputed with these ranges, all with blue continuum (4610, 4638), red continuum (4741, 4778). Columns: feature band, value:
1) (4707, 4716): 0.11 mag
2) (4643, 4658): 0.15 mag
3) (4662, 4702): 0.07 mag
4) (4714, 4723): 0.05 mag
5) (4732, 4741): 0.10 mag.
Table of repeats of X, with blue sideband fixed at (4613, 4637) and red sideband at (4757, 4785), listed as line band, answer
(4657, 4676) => 0.8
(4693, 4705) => 0.5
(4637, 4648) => 1.3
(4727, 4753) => 0.4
